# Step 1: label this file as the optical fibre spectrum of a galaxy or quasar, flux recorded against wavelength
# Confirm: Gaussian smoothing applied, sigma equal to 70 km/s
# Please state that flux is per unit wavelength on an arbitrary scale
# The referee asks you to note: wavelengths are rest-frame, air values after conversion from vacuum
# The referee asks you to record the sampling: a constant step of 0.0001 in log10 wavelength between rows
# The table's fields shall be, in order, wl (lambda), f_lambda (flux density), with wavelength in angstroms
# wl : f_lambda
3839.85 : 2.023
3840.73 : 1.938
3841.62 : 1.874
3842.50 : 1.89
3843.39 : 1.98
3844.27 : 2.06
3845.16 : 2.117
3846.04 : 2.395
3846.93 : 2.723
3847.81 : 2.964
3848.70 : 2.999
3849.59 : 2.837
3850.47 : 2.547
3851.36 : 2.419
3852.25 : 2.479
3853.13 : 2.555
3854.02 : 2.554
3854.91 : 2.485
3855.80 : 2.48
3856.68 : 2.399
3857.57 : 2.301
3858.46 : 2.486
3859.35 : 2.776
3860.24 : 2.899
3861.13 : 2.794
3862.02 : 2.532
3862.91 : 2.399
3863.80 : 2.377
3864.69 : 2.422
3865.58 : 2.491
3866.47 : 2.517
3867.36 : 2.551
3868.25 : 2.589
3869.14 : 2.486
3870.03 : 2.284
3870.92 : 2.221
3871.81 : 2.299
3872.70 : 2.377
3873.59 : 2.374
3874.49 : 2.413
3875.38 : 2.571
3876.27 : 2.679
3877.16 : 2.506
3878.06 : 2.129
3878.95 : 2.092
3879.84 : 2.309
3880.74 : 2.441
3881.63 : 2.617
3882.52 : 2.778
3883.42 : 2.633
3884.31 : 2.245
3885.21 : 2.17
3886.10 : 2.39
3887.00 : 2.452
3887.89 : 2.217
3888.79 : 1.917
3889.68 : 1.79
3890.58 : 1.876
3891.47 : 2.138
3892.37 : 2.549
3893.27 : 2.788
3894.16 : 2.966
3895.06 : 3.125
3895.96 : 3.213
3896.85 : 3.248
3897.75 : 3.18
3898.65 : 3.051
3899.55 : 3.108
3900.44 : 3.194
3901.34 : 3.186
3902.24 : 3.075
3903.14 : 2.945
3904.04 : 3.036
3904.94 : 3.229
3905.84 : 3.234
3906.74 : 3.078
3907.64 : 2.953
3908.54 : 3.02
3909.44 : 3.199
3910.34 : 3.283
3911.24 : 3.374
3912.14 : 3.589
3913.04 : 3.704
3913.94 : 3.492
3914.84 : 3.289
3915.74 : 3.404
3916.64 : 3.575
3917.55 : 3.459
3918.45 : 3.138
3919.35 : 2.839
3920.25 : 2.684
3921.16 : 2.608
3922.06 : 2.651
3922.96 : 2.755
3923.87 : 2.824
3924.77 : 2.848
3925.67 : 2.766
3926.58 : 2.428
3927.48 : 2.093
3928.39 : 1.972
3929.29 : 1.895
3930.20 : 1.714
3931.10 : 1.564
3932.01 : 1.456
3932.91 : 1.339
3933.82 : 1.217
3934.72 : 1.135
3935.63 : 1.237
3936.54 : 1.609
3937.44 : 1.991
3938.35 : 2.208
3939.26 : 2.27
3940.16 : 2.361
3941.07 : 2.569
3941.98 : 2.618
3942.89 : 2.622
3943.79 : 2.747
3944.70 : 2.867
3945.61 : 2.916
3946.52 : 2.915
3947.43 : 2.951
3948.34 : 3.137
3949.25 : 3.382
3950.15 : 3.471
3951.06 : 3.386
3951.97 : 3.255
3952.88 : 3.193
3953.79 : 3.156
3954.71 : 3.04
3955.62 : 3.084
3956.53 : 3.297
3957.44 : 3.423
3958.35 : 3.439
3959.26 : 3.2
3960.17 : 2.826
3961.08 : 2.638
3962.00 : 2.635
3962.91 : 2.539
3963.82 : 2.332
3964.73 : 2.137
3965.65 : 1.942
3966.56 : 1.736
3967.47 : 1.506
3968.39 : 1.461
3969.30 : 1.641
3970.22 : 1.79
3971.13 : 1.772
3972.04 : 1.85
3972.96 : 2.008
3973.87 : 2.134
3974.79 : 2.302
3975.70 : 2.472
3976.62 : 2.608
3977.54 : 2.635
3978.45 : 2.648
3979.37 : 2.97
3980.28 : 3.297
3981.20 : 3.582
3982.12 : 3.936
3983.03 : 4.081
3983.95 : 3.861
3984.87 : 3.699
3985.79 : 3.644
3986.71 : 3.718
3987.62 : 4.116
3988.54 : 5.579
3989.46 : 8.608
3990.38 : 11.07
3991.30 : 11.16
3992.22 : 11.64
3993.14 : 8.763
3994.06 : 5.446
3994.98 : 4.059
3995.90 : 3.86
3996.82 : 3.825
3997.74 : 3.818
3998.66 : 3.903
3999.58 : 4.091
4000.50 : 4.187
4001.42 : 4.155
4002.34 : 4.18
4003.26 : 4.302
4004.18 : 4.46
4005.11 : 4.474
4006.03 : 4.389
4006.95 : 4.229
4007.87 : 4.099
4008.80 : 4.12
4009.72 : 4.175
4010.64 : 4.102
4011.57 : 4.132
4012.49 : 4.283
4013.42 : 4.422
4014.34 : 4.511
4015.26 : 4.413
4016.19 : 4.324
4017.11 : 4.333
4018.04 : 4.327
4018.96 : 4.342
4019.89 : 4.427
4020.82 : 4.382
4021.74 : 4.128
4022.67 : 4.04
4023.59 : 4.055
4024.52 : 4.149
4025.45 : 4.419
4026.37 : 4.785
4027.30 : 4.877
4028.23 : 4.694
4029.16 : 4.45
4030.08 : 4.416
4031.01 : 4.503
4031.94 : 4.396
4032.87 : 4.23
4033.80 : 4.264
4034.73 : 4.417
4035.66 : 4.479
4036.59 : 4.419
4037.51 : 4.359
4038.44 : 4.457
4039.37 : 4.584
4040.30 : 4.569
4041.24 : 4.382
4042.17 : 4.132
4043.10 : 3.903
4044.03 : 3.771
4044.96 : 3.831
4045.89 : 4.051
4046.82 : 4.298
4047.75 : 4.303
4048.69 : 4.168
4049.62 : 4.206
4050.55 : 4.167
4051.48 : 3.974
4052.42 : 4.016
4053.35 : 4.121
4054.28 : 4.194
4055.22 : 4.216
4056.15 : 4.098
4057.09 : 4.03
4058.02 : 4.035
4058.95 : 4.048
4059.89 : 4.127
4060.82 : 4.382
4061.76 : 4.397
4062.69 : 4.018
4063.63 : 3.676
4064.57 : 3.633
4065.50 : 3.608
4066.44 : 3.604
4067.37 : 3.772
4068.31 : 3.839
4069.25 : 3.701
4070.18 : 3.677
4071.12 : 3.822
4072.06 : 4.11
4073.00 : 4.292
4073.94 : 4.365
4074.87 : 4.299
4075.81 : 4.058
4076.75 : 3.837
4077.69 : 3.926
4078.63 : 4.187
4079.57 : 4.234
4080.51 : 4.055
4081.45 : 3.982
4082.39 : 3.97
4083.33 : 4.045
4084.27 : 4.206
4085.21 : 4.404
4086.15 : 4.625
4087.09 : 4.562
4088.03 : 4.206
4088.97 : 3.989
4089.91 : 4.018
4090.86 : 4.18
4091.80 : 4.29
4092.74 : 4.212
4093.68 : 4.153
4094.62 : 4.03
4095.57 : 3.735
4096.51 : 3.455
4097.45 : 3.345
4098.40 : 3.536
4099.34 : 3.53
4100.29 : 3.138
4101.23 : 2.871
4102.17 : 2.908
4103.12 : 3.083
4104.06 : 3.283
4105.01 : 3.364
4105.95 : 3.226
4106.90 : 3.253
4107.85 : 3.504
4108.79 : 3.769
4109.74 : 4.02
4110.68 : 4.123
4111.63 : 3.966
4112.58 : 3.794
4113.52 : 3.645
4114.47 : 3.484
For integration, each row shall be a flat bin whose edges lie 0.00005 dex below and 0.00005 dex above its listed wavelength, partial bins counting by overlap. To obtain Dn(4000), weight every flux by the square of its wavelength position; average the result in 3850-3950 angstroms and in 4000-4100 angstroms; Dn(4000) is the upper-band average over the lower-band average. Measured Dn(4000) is 1.72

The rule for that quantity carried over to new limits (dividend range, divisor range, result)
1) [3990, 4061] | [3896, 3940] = 1.80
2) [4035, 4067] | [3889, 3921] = 1.46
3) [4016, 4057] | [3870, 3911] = 1.72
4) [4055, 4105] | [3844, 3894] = 1.78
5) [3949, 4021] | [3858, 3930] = 1.50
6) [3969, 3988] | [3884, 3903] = 1.14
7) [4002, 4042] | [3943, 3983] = 1.65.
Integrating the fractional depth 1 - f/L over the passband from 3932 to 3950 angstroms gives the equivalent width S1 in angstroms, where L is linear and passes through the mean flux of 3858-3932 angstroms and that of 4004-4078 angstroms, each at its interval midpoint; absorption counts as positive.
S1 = 4.9 angstroms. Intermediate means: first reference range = 2.68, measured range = 2.32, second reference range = 4.2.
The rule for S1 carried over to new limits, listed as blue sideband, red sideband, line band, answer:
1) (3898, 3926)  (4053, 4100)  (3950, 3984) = 7.1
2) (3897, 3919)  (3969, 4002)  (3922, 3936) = 6.1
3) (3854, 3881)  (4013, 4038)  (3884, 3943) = 7.2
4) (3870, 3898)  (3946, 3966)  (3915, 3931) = 0.4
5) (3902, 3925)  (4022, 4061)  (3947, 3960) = 0.9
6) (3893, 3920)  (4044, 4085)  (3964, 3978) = 6.1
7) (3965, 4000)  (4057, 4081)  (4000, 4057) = -3.9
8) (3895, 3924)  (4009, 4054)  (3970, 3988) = 4.0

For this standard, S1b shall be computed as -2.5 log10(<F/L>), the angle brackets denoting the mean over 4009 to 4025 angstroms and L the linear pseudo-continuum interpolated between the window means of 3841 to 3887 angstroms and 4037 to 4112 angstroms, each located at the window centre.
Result -0.20 mag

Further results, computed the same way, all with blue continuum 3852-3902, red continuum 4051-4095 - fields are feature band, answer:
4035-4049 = -0.11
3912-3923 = -0.12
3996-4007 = -0.18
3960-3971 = 0.48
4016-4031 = -0.19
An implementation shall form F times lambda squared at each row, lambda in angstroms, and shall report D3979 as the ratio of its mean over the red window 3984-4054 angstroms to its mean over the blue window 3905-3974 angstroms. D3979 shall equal 1.9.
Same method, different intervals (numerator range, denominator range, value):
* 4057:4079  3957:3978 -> 1.81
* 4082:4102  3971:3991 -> 1.07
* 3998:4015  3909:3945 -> 1.74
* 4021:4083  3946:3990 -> 1.43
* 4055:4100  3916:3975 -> 1.73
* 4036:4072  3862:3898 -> 1.80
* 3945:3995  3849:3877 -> 1.54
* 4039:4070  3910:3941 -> 1.74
